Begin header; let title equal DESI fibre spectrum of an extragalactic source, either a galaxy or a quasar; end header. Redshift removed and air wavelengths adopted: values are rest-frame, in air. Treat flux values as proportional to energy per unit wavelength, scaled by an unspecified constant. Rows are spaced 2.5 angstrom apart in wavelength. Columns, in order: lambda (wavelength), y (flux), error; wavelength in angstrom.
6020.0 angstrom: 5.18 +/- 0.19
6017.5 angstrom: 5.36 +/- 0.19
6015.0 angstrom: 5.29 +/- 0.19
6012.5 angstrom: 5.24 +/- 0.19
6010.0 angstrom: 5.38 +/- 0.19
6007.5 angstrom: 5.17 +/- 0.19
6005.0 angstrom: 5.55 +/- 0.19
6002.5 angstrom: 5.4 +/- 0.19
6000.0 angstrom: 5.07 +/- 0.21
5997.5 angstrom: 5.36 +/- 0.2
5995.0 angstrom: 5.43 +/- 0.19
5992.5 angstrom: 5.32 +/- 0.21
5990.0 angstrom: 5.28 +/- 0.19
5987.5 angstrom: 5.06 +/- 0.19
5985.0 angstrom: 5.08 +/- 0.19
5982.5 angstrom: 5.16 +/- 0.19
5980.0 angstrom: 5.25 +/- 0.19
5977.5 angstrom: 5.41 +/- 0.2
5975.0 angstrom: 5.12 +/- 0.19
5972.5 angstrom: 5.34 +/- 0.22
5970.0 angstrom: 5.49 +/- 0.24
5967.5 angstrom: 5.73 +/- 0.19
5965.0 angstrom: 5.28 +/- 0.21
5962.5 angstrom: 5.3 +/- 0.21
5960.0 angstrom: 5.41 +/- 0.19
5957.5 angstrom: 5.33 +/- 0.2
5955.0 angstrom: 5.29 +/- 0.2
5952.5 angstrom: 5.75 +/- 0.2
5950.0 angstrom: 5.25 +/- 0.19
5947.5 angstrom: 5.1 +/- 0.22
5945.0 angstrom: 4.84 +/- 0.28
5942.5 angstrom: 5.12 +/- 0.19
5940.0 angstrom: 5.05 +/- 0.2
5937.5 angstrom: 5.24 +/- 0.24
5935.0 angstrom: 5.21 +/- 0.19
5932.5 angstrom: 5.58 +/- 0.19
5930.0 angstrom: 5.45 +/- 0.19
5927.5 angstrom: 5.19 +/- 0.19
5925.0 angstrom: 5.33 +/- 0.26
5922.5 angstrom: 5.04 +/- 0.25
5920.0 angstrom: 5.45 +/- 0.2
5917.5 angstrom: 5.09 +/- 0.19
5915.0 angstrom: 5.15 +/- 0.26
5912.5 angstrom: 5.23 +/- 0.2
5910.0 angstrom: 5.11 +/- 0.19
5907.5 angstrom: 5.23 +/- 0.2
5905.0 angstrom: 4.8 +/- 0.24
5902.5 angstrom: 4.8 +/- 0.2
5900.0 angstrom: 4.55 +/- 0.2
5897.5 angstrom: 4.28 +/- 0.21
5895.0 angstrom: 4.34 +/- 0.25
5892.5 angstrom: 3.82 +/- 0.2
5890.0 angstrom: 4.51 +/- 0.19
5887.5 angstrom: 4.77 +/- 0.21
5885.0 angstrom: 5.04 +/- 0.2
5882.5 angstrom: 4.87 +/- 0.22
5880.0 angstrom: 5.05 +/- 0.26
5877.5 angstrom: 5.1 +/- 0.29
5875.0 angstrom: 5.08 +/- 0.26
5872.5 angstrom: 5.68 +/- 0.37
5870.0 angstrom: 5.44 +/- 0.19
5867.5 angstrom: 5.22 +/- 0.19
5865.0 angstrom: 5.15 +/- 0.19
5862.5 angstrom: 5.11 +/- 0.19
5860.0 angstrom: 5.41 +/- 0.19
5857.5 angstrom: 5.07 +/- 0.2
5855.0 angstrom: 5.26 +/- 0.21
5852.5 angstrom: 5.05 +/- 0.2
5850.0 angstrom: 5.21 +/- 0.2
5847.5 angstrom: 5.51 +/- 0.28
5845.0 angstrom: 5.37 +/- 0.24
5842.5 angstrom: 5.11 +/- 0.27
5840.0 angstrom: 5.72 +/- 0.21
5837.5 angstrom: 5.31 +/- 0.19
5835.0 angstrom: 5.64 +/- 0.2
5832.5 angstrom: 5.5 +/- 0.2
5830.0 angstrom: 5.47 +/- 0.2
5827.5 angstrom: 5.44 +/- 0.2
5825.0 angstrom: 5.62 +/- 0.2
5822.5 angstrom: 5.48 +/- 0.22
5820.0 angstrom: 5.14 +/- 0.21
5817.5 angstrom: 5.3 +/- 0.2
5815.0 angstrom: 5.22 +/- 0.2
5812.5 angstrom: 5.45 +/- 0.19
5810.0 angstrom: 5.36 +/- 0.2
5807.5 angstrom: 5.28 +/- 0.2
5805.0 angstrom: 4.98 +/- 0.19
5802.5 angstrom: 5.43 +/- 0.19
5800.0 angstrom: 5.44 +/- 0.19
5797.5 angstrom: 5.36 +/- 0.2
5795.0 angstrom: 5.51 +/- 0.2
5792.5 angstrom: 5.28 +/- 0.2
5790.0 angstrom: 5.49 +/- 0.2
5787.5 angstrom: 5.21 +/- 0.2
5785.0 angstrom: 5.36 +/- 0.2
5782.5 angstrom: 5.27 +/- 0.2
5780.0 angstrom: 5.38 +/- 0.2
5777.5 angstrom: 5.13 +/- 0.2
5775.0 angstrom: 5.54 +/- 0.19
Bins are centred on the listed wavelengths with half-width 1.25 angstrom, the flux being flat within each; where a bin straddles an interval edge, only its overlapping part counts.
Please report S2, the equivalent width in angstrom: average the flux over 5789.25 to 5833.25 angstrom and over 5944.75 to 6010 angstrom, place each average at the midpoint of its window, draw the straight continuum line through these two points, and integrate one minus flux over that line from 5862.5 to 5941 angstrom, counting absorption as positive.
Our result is 4.5 angstrom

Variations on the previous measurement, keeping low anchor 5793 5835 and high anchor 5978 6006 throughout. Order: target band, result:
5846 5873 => 0.40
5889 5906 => 2.85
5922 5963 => 0.26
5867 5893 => 1.72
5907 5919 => 0.35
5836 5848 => -0.09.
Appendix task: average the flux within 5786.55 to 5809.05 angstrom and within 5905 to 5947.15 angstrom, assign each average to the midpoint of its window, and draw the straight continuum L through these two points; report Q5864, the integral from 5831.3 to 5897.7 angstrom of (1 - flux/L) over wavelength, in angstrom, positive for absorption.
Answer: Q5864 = 1.9 angstrom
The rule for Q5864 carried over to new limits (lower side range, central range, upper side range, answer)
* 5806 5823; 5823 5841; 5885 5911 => -1.2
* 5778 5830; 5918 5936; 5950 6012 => 0.1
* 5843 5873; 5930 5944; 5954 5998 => 0.1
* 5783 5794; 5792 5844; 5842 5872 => -0.8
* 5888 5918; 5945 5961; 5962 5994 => -0.6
